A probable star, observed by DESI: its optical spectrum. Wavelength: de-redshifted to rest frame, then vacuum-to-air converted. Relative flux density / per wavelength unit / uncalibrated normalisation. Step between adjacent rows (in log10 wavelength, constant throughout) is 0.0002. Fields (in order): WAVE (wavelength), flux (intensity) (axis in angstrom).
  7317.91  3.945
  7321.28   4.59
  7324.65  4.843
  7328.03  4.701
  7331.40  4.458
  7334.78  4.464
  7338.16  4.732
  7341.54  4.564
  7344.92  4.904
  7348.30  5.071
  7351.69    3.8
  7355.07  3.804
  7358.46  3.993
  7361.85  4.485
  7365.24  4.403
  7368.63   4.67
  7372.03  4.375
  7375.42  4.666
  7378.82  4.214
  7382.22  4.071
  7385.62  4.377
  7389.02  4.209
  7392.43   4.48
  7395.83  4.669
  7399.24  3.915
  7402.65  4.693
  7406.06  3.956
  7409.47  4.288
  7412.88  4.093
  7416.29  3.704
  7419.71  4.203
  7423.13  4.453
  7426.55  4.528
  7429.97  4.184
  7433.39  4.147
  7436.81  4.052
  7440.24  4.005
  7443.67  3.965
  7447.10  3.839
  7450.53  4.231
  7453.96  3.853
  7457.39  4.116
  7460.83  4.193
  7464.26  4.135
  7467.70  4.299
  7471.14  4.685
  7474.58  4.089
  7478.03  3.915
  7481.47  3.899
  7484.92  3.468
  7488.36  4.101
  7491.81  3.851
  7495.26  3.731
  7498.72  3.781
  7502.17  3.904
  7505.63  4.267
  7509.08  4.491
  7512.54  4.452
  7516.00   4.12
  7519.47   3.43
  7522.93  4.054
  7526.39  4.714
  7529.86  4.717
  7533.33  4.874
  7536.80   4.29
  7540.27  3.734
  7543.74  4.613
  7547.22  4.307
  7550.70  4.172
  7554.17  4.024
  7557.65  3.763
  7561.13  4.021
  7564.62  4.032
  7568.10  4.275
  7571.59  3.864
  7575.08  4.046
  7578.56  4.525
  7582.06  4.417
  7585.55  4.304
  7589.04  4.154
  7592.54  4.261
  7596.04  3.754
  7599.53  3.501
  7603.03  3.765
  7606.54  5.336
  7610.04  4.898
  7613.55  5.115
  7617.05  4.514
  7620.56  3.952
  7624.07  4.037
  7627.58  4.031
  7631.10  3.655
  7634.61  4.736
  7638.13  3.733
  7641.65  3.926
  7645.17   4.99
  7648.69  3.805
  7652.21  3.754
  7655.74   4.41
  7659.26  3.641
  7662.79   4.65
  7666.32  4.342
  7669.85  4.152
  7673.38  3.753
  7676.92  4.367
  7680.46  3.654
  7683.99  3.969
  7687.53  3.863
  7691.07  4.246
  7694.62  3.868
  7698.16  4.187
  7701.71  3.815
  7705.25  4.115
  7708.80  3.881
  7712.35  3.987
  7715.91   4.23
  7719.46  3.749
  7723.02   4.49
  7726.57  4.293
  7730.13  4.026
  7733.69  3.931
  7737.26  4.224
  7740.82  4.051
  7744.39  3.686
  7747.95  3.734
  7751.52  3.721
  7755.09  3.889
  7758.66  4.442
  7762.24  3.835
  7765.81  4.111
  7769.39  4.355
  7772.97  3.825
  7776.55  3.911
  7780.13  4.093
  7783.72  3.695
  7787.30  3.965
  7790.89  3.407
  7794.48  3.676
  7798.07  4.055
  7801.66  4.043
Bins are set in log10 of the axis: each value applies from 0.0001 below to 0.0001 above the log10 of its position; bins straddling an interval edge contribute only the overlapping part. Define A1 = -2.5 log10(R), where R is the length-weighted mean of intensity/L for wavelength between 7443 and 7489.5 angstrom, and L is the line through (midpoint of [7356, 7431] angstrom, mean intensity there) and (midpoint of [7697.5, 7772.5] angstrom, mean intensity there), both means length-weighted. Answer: 0.05 mag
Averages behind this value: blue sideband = 4.3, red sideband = 4.03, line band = 4.06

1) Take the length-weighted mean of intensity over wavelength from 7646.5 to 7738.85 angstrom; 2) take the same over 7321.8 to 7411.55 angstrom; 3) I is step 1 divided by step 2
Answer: 0.92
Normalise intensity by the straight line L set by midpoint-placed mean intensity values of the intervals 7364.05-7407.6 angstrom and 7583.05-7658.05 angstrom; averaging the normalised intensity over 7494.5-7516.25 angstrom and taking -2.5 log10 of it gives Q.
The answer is 0.04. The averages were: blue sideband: 4.36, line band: 4.12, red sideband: 4.22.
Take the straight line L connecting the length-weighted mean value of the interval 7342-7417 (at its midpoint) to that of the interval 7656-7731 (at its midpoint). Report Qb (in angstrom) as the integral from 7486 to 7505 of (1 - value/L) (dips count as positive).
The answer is 1.56 angstrom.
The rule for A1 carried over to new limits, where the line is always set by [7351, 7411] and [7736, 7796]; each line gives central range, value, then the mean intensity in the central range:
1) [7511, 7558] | -0.03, 4.25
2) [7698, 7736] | -0.03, 4.06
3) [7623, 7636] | -0.01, 4.1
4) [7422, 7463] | 0.03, 4.13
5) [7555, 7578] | 0.02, 4.03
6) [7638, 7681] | -0.03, 4.12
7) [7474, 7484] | 0.08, 3.91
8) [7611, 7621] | -0.14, 4.63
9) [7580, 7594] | -0.05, 4.29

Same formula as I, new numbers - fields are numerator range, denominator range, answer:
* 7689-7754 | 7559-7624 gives 0.94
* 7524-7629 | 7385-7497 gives 1.03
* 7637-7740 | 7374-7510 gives 0.98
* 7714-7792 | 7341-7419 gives 0.92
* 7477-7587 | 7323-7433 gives 0.95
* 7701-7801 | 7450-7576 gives 0.96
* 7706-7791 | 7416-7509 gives 0.98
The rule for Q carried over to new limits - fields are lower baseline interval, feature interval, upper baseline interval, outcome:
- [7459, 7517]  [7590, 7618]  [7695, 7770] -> -0.084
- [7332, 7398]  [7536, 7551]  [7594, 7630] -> 0.024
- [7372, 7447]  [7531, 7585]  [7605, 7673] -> 0.015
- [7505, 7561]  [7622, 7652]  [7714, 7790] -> 0.010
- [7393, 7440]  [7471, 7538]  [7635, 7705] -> 0.011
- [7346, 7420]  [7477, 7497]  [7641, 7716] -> 0.104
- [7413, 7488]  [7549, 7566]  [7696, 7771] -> 0.019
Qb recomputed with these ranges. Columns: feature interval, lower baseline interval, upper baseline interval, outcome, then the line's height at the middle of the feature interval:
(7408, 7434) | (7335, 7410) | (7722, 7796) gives 0.8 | 4.33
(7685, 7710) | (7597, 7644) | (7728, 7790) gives 0.6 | 4.09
